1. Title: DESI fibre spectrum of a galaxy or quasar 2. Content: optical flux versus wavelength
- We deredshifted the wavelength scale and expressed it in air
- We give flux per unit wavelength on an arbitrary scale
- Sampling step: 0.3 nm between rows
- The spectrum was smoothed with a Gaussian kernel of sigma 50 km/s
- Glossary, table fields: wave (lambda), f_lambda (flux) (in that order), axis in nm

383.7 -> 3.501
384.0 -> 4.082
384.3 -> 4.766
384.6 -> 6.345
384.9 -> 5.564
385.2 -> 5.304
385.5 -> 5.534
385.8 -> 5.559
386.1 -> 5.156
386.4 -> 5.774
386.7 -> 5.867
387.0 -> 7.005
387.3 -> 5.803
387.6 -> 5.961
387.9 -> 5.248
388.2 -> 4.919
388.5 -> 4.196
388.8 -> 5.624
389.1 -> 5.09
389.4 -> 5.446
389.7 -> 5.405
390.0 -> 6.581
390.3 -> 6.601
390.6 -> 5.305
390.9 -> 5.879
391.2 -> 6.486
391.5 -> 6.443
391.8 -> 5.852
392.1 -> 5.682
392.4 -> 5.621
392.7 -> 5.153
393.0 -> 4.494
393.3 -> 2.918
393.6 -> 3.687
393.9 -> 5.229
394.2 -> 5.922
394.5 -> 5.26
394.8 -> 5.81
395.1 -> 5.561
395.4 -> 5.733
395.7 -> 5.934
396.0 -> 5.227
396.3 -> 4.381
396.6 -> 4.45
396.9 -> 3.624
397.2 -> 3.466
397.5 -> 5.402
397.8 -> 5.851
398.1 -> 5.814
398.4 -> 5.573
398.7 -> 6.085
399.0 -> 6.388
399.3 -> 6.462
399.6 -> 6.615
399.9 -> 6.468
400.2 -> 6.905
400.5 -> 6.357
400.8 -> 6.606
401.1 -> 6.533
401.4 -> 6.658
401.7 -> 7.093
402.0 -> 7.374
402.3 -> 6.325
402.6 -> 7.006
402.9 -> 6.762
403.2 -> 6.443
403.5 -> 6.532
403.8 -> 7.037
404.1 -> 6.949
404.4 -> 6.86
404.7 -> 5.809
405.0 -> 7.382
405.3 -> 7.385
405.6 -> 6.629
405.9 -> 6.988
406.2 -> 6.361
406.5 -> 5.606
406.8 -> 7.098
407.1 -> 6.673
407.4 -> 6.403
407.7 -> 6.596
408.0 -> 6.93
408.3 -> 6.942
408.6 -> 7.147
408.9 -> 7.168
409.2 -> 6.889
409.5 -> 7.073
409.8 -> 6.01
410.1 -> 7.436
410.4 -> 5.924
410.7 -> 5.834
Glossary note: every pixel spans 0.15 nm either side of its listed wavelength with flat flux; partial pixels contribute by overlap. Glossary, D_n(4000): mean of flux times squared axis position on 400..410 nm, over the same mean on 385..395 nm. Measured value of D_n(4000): 1.33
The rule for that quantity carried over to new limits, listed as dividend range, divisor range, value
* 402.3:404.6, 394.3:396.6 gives 1.31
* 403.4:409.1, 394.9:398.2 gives 1.41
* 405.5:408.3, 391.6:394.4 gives 1.42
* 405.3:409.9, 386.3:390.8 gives 1.31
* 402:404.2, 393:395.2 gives 1.45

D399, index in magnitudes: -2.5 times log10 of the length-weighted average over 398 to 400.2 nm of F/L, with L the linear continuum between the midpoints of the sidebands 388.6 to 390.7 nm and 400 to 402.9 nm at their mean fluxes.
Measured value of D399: 0.05 mag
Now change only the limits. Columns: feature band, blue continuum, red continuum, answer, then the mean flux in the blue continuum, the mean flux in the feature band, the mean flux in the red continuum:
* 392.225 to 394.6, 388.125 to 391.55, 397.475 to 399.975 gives 0.22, 5.66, 4.78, 6.09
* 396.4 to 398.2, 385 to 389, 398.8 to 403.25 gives 0.32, 5.53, 4.73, 6.66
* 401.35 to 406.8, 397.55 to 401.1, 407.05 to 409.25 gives -0.03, 6.27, 6.74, 6.85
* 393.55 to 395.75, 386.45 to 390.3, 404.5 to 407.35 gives 0.11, 5.64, 5.44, 6.65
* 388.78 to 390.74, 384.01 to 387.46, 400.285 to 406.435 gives 0.03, 5.63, 5.73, 6.74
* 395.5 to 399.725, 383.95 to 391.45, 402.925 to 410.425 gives 0.16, 5.61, 5.37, 6.74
